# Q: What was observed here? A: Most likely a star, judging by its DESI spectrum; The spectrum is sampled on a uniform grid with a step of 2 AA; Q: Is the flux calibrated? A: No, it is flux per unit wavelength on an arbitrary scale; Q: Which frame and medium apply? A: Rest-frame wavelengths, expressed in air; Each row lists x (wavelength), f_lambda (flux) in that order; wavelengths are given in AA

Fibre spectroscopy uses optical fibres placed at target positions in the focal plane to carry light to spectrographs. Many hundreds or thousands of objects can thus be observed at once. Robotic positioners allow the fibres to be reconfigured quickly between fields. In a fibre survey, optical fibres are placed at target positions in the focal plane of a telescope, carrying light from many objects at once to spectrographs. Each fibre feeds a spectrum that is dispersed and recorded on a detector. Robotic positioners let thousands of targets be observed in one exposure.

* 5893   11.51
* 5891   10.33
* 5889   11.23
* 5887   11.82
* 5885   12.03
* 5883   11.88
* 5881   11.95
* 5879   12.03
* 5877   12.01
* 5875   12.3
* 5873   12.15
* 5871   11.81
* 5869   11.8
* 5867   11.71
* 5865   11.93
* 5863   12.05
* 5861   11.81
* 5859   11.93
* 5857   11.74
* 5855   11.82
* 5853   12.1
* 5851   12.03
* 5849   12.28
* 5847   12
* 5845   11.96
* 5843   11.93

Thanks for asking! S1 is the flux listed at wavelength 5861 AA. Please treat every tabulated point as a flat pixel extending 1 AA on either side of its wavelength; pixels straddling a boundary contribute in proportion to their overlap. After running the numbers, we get 11.81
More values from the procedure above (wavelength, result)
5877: 12.01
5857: 11.74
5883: 11.88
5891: 10.33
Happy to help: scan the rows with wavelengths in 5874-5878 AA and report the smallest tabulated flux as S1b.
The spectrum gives 12.01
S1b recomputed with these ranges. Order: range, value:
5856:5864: 11.74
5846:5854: 12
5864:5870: 11.71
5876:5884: 11.88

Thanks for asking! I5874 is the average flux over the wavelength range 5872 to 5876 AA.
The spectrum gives 12.2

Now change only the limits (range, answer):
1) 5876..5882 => 12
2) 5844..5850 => 12.1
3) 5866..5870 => 11.8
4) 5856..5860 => 11.8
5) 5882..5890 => 11.7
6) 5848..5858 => 12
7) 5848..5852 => 12.2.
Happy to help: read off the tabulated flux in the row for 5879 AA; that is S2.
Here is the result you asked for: 12.03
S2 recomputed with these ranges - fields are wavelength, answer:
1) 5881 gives 11.95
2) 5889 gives 11.23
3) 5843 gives 11.93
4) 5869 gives 11.8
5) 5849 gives 12.28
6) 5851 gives 12.03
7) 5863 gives 12.05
